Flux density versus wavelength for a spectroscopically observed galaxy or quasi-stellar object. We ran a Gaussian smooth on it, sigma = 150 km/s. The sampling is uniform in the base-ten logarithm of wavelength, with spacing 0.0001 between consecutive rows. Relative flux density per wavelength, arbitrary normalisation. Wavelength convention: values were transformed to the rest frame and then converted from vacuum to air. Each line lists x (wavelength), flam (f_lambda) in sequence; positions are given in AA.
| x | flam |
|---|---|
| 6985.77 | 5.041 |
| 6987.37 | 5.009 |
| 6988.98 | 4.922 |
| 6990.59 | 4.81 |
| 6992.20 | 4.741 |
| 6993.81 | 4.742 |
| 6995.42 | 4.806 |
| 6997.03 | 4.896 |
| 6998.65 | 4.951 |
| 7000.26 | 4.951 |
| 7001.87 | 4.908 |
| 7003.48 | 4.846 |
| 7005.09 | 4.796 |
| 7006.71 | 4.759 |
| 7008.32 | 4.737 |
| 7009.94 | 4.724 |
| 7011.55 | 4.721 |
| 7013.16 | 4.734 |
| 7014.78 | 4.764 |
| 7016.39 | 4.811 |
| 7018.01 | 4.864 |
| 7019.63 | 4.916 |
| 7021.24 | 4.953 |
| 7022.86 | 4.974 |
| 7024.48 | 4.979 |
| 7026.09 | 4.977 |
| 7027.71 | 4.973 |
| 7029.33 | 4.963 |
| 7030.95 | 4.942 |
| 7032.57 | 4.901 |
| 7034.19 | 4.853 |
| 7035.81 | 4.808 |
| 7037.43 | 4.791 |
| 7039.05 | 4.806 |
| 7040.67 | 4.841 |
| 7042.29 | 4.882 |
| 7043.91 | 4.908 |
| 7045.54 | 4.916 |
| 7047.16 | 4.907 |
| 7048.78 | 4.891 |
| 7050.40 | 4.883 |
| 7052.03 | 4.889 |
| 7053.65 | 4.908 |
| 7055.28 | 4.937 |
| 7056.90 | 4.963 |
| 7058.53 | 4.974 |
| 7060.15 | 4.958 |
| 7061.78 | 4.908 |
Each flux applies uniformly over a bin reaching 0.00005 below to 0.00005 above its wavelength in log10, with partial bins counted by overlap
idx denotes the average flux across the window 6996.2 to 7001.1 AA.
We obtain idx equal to 4.93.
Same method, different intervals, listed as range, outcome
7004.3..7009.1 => 4.76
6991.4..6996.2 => 4.76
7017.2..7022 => 4.91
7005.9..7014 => 4.73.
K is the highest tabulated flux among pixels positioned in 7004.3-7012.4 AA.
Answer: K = 4.796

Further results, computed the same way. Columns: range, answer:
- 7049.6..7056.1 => 4.937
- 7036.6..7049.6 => 4.916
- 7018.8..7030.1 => 4.979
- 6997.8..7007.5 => 4.951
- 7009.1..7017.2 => 4.811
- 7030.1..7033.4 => 4.942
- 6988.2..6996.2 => 4.922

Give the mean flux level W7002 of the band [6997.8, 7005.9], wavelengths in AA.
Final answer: 4.89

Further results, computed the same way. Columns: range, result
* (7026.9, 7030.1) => 4.96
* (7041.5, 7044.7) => 4.9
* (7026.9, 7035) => 4.92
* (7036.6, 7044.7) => 4.85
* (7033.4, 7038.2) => 4.82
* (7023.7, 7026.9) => 4.99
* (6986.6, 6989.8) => 4.96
